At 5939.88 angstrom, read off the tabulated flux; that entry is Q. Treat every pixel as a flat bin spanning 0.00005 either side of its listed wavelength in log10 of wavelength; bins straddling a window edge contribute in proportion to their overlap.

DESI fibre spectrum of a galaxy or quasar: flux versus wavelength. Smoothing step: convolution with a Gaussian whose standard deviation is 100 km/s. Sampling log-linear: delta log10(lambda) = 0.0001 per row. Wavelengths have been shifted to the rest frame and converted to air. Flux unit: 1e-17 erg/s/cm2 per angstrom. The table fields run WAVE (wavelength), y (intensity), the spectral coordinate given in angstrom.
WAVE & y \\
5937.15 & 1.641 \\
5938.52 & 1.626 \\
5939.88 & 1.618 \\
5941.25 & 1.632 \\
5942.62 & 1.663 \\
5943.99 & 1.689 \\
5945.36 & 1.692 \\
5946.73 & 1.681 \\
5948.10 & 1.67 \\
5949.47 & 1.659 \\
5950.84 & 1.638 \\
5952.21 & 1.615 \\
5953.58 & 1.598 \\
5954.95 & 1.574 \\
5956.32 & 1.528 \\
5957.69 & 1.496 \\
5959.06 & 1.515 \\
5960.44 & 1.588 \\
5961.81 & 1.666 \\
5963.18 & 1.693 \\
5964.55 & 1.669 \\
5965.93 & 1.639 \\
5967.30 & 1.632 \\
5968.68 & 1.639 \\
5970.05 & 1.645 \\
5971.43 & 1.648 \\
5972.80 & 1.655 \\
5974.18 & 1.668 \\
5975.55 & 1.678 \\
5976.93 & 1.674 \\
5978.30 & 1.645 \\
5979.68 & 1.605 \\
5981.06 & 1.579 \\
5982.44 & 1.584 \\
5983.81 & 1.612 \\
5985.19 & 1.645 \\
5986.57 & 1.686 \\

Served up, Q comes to 1.618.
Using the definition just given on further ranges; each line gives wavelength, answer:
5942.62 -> 1.663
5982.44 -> 1.584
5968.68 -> 1.639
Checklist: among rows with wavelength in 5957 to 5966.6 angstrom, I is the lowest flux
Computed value 1.496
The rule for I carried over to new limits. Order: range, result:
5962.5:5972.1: 1.632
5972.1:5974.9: 1.655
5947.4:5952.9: 1.615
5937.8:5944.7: 1.618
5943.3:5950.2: 1.659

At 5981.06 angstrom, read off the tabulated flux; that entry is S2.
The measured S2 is 1.579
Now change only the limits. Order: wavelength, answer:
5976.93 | 1.674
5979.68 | 1.605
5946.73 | 1.681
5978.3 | 1.645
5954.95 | 1.574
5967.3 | 1.632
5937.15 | 1.641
